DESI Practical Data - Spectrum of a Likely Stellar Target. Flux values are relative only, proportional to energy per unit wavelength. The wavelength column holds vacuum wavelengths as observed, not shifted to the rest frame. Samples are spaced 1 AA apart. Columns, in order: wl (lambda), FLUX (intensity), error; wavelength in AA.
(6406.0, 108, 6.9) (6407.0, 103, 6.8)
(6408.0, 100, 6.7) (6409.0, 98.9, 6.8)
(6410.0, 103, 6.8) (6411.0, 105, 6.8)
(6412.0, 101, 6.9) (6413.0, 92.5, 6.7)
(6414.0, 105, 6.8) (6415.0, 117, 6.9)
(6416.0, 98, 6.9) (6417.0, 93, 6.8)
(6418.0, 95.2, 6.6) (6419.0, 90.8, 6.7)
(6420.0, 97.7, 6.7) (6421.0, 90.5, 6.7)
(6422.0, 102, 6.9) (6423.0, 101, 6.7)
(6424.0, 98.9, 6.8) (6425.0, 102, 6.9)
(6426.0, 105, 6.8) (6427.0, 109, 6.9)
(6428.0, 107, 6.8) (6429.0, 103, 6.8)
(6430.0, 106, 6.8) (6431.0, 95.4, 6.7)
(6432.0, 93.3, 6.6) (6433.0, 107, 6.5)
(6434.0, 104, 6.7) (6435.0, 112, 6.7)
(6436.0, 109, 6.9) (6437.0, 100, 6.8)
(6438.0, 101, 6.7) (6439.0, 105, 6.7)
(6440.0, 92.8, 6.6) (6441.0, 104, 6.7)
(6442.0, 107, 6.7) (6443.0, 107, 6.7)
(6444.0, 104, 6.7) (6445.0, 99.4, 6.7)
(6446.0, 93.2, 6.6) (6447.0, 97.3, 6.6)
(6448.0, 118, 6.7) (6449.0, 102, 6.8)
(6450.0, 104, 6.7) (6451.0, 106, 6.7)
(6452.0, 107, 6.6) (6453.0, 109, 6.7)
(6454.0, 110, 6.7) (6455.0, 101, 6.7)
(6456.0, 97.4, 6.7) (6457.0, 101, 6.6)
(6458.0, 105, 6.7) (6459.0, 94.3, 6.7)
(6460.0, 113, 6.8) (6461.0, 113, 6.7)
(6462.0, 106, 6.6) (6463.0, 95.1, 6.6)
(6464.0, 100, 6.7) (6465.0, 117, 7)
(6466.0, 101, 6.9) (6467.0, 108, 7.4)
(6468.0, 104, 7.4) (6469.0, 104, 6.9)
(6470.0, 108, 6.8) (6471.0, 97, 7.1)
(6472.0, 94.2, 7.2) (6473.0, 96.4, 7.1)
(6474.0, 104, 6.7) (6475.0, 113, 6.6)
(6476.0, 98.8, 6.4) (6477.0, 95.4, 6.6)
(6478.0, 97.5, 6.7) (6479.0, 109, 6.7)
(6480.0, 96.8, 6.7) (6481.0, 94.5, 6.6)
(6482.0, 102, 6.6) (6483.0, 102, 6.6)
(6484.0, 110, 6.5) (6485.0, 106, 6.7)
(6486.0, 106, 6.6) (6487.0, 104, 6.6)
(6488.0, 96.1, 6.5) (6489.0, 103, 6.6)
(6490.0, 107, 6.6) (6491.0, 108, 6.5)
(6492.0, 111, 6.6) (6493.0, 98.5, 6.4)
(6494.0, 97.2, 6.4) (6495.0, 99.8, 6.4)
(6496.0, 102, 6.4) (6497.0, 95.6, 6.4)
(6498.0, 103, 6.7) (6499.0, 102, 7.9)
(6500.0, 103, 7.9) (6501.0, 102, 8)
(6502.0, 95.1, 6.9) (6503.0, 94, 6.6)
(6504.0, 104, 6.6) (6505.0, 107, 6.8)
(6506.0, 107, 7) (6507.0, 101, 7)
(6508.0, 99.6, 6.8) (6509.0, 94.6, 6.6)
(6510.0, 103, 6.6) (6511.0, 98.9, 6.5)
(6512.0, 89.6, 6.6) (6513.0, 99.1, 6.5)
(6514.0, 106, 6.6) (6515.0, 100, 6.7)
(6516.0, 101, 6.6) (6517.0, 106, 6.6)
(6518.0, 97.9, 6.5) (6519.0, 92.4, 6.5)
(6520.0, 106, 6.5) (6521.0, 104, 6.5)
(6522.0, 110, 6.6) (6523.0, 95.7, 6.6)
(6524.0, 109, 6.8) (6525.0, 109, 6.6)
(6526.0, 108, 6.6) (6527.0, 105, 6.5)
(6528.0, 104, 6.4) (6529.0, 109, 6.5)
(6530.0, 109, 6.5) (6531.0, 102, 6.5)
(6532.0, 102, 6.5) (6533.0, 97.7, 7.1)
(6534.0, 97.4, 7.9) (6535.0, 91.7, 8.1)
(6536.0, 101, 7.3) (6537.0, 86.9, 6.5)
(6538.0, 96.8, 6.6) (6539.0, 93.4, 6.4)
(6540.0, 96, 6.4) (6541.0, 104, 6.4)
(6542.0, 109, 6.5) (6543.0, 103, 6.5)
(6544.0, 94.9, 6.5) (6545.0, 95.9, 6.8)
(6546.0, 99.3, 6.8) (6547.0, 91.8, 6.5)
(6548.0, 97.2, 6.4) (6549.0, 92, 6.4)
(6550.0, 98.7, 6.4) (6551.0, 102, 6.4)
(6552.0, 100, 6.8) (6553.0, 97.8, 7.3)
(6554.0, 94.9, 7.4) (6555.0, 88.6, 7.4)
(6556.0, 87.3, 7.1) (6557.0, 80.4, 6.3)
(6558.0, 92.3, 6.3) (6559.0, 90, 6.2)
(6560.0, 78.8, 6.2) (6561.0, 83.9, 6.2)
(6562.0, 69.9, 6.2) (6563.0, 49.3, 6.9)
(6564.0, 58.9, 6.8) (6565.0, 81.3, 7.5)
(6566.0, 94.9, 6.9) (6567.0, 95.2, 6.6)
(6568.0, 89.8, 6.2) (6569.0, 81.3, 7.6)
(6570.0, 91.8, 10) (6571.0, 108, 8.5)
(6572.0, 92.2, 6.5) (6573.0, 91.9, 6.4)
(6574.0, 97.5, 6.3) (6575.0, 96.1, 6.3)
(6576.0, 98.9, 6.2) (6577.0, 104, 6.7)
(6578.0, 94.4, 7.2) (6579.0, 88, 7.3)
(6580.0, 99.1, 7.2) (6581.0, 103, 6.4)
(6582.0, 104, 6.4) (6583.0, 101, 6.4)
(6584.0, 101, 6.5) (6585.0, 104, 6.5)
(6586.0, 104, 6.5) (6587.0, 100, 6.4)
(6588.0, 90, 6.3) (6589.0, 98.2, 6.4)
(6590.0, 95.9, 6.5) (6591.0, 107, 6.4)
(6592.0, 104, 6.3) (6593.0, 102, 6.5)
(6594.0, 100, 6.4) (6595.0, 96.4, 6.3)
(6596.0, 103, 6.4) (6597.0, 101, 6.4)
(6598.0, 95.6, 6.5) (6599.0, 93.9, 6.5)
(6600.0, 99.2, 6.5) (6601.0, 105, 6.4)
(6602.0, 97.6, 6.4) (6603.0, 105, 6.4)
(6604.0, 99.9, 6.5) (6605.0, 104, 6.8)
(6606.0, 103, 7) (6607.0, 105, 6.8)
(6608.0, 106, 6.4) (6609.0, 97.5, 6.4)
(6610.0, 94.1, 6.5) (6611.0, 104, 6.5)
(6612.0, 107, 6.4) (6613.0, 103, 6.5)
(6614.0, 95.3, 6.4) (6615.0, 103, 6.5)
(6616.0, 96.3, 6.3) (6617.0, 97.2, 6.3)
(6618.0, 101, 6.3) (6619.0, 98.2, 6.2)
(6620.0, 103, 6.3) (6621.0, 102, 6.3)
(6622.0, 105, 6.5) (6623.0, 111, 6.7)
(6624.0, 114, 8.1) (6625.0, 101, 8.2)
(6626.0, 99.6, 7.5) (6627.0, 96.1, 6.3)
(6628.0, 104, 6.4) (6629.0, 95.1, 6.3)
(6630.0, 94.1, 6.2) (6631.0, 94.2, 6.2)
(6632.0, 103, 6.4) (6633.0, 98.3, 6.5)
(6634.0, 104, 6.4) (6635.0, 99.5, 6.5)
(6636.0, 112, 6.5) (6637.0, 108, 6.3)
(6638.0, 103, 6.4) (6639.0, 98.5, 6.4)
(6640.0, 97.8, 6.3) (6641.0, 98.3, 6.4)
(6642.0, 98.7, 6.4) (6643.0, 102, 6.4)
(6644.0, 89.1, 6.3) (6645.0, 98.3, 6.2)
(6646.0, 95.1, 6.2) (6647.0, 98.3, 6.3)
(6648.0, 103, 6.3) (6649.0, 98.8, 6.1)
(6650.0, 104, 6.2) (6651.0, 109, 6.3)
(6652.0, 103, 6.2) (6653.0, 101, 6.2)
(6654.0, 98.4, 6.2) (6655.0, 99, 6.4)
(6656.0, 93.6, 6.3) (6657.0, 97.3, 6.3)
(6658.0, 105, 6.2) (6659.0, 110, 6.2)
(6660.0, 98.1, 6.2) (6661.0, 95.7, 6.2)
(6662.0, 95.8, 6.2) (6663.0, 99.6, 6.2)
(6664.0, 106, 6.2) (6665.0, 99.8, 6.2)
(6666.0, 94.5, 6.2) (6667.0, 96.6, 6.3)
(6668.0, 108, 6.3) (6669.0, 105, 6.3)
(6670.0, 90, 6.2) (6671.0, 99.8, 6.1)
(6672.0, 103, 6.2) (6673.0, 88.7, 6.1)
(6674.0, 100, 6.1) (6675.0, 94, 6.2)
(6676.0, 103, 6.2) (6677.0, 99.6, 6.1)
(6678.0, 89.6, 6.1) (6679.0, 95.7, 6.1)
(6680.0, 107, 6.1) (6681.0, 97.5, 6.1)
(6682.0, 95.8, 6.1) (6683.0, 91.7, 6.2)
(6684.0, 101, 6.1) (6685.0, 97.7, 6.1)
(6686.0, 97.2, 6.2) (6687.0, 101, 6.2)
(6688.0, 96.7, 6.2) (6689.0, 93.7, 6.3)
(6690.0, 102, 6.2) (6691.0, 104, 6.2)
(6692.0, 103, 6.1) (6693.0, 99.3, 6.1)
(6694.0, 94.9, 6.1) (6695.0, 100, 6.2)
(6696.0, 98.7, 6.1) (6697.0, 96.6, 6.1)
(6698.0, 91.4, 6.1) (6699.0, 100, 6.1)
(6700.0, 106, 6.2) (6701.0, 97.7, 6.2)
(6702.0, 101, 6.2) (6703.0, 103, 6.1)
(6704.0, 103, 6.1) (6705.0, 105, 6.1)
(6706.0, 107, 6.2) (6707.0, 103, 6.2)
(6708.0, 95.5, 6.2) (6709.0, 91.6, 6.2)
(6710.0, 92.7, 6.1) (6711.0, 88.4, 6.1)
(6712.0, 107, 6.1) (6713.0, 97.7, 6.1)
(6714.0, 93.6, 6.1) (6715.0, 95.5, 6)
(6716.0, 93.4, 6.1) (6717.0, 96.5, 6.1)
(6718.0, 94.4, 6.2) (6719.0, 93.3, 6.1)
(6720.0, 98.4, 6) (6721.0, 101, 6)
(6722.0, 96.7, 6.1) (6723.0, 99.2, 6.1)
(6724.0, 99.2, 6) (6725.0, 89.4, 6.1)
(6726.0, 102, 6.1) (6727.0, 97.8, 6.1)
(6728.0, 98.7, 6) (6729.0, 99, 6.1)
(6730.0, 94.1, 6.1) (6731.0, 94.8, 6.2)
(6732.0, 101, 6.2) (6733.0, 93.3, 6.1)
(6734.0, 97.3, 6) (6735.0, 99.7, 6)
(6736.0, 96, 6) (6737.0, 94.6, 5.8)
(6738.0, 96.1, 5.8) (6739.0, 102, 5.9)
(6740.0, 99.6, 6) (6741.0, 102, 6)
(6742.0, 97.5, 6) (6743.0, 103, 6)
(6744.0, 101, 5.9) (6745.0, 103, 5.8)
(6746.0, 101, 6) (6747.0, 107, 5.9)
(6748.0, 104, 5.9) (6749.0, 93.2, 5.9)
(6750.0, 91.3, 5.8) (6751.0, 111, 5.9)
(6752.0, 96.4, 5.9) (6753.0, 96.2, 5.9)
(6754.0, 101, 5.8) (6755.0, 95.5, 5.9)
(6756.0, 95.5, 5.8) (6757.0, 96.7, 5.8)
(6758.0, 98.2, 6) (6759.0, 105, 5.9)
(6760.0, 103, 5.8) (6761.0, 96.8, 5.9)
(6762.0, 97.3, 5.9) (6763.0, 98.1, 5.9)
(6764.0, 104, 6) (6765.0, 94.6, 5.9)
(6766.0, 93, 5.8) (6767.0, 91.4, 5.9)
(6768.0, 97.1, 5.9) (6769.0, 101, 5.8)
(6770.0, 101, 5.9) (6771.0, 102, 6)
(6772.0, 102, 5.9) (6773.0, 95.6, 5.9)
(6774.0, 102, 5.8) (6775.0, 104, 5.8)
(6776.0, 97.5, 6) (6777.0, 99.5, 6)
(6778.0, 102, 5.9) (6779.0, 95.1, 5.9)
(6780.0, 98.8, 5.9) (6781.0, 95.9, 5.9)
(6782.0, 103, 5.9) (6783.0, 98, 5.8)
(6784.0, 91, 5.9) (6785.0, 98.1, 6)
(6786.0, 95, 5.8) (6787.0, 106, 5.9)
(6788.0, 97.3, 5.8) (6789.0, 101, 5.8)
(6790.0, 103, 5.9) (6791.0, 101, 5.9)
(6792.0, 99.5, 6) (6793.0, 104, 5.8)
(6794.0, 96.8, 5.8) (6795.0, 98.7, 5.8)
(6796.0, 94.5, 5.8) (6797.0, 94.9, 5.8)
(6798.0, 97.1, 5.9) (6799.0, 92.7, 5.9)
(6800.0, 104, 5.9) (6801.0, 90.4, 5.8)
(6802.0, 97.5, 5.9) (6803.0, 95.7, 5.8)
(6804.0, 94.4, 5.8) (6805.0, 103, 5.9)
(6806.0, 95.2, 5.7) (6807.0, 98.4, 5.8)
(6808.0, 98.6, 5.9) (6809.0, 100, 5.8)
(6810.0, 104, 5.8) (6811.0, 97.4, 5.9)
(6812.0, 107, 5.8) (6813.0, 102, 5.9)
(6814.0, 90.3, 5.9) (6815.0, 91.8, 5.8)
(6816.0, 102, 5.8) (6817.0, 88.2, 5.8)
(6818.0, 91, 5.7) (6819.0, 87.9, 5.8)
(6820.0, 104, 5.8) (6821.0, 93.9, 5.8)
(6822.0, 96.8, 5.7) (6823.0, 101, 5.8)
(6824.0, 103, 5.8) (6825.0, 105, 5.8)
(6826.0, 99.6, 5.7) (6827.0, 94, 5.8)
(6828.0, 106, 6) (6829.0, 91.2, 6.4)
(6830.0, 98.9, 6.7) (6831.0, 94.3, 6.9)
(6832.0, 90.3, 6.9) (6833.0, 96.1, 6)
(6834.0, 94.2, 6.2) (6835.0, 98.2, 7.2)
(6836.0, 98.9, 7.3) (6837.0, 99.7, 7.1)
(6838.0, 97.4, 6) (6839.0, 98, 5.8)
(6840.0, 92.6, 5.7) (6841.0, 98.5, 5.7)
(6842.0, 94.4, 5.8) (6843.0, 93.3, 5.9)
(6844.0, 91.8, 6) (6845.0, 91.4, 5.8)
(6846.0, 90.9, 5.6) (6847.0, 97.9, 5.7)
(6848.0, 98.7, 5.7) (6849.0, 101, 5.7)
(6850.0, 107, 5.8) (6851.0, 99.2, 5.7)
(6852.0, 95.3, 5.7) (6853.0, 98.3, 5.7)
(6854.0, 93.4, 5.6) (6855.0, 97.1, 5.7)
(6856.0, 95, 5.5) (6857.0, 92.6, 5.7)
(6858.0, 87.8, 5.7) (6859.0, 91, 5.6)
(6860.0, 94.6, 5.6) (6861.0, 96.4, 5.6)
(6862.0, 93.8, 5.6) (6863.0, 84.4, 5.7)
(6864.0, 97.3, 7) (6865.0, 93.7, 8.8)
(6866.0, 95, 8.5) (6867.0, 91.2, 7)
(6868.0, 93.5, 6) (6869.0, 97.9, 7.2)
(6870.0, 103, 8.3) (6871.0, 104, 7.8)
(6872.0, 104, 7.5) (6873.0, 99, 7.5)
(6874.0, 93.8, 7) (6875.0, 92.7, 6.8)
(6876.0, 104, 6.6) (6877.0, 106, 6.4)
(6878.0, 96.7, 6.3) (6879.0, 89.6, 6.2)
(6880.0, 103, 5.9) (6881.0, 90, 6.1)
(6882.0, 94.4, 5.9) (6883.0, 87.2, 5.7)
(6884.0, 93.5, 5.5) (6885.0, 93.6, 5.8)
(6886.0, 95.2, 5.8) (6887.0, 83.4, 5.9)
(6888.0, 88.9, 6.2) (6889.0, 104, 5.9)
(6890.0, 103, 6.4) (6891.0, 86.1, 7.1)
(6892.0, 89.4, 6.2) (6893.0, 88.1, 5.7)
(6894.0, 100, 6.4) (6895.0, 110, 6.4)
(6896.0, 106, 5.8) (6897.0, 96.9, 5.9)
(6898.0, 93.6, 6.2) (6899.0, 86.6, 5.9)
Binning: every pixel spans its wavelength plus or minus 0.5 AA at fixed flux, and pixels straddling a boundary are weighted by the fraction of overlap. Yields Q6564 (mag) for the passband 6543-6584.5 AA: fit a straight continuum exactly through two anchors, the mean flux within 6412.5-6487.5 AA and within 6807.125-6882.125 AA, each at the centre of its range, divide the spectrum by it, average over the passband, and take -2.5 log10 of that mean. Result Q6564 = 0.10 mag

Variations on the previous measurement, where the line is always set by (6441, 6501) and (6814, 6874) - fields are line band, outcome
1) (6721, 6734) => 0.01 mag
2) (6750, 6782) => -0.01 mag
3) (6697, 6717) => 0.00 mag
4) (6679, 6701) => 0.00 mag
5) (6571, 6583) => 0.04 mag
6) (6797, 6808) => 0.00 mag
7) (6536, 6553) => 0.04 mag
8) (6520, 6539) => 0.00 mag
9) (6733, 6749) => -0.02 mag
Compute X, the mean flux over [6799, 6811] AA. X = 98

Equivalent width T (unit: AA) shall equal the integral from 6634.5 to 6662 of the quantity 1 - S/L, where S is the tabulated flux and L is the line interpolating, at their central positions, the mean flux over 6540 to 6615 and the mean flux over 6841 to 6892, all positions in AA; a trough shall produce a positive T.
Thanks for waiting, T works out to -1.3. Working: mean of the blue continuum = 95.9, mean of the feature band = 100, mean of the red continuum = 95.4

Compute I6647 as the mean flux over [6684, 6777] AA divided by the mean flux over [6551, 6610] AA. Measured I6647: 1.04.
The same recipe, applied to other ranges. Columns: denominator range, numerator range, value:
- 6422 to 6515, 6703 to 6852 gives 0.96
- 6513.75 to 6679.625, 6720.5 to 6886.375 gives 0.99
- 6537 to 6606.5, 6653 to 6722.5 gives 1.04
